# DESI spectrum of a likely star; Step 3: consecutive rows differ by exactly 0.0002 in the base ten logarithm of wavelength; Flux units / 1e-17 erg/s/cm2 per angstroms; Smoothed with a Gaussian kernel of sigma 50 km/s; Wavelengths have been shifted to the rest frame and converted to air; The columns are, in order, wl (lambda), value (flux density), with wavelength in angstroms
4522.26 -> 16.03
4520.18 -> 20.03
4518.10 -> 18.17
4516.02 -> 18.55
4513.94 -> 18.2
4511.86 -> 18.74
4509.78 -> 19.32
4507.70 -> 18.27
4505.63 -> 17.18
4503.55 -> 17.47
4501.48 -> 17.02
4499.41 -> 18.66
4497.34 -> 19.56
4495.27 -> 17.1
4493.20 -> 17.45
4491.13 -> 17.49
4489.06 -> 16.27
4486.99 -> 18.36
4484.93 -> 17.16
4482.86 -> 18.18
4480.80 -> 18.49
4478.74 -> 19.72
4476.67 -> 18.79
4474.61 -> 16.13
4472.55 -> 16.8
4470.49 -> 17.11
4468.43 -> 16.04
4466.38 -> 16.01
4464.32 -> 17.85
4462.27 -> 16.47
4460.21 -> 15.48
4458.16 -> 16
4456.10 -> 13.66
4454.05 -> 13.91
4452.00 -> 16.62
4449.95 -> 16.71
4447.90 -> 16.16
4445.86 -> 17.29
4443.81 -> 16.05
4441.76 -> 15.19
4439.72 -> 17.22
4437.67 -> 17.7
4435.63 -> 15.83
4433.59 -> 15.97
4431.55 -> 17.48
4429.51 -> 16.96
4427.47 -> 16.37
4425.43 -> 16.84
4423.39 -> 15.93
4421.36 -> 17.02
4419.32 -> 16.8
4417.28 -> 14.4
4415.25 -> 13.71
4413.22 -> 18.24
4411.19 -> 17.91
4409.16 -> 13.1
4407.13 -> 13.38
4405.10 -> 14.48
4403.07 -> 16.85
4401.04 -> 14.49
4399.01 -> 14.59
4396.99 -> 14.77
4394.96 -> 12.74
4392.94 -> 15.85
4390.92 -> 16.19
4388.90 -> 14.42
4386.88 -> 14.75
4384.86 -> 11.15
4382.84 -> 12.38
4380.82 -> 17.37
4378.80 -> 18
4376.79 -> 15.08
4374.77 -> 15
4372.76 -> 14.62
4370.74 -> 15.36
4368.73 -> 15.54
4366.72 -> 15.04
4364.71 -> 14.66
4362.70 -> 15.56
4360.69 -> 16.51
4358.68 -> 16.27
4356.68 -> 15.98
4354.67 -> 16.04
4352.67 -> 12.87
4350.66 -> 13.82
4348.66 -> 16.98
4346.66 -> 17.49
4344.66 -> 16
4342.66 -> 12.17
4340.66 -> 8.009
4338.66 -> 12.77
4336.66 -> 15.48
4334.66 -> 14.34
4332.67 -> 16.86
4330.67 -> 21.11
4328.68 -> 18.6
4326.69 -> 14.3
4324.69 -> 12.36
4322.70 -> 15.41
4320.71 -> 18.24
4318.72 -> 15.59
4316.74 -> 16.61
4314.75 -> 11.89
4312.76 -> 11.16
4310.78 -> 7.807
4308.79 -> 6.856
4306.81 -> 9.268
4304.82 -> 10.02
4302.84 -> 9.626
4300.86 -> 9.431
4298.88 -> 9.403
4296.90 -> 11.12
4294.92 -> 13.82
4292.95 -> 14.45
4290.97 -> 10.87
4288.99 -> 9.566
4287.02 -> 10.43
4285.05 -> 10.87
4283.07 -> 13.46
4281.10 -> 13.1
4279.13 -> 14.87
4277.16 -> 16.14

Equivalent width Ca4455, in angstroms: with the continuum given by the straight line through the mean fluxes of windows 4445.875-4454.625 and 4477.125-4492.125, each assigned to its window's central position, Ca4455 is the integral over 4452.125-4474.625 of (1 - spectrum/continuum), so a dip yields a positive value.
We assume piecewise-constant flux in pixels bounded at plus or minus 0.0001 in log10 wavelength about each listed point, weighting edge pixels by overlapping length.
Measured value 1.2 angstroms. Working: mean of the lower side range 16.1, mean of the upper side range 18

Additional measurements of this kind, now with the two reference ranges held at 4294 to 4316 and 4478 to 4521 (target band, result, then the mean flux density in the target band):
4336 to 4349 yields -2.5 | 13.9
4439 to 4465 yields 0.3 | 16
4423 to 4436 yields -1.1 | 16.5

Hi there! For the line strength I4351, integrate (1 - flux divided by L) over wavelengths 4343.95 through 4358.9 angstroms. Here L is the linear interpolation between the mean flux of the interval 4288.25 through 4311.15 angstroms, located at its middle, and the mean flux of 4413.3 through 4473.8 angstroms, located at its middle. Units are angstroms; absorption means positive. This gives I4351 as -3.9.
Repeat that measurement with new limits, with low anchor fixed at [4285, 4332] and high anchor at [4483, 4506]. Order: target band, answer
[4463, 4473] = 0.1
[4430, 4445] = -0.4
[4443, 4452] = -0.1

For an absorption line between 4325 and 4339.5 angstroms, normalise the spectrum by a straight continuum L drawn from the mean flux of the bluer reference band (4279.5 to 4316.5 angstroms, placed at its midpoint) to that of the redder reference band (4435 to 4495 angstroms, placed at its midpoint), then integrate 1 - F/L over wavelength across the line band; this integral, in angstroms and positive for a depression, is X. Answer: -4.73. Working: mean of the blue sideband 10.9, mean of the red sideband 16.8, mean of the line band 16.1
